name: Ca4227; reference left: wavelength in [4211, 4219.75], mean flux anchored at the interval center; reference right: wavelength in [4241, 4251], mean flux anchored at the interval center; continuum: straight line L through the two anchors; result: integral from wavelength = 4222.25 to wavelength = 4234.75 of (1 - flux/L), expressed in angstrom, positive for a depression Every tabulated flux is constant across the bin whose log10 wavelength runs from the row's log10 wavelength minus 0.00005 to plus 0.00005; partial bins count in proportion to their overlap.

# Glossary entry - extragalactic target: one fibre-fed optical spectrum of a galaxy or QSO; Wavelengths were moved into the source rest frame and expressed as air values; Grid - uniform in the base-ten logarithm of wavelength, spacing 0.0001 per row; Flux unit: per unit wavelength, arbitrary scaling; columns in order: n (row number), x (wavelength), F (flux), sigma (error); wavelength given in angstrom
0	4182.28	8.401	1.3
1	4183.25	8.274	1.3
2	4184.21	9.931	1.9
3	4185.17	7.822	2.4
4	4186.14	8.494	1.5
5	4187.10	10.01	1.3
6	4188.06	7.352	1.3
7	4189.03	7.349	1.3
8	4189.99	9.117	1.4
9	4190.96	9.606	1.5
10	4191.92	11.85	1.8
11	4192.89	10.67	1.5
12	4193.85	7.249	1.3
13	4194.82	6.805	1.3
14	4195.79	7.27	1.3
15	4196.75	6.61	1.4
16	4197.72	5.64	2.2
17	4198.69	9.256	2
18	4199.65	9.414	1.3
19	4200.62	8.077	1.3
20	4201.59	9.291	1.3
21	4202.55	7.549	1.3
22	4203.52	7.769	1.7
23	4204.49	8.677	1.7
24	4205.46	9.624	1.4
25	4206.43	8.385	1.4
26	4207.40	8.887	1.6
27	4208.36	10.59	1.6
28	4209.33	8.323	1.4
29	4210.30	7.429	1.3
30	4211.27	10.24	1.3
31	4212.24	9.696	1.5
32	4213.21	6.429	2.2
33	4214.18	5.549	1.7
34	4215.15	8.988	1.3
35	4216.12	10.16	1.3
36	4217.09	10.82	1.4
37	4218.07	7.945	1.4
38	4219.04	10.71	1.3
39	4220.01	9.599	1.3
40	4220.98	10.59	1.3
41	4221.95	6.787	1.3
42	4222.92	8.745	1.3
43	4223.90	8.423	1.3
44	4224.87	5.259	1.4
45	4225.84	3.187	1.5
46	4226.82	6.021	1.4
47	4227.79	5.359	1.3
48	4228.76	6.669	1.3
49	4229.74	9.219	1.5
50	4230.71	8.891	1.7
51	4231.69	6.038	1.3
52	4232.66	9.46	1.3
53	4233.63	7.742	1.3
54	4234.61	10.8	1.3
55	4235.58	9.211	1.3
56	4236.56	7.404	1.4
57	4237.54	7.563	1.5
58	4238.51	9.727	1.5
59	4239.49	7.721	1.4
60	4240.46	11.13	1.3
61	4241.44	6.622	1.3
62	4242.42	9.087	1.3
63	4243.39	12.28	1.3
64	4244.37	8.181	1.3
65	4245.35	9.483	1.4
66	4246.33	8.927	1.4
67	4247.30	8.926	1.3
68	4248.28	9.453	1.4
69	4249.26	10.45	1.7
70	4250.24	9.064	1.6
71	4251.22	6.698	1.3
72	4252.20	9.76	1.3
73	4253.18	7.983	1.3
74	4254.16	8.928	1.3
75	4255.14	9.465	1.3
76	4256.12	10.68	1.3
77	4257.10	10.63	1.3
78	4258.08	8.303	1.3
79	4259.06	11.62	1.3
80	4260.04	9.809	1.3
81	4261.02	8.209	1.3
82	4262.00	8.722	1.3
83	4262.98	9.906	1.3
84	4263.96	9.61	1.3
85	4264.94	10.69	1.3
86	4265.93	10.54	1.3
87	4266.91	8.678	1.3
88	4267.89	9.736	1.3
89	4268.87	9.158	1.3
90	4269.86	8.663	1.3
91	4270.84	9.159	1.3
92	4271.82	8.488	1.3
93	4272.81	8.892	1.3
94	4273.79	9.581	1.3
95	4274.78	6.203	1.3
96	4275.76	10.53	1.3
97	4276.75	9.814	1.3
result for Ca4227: 2.5 angstrom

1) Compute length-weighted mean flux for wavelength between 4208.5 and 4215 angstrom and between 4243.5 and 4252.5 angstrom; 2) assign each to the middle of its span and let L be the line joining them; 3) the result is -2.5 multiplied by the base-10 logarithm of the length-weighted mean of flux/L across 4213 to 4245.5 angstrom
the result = 0.04 mag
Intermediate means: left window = 8.14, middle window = 8.29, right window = 9.11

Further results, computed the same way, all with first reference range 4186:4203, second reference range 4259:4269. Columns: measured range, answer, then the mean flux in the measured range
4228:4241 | 0.08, 8.51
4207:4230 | 0.09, 8.14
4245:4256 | 0.04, 9.06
